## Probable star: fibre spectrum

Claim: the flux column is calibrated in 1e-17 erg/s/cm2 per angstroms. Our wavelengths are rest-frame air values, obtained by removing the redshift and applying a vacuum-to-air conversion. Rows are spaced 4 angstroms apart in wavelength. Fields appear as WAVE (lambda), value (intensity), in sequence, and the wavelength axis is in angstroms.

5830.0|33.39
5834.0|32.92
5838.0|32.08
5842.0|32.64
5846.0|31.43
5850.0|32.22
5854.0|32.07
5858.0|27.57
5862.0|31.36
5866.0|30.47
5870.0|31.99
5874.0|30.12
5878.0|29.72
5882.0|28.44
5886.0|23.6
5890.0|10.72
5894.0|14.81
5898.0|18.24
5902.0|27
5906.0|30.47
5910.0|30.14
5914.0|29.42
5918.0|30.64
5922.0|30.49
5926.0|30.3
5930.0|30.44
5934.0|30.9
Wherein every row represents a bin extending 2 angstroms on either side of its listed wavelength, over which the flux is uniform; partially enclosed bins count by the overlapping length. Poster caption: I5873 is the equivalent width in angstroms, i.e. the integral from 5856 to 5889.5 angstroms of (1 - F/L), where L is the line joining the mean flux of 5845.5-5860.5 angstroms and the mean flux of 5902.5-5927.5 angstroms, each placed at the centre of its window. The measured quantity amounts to 2.4 angstroms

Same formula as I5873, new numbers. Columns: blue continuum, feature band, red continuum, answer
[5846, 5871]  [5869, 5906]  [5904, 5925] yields 8.0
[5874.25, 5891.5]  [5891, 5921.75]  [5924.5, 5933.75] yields 2.2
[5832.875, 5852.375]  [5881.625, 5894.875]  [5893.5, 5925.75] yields 4.7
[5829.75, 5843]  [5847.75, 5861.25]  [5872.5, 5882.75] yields 0.3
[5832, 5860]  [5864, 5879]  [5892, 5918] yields -0.9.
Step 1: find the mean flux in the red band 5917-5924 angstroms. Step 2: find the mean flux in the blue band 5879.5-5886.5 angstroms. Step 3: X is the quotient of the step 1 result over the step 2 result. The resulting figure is 1.1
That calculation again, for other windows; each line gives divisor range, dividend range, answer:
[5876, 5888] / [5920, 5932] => 1.12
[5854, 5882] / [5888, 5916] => 0.76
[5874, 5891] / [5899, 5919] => 1.17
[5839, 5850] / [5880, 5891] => 0.68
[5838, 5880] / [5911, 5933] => 0.98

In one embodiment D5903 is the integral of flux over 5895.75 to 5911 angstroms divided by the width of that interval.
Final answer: 26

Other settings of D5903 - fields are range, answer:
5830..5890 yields 29.9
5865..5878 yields 30.7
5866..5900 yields 23.9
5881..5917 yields 23.7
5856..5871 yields 30.2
